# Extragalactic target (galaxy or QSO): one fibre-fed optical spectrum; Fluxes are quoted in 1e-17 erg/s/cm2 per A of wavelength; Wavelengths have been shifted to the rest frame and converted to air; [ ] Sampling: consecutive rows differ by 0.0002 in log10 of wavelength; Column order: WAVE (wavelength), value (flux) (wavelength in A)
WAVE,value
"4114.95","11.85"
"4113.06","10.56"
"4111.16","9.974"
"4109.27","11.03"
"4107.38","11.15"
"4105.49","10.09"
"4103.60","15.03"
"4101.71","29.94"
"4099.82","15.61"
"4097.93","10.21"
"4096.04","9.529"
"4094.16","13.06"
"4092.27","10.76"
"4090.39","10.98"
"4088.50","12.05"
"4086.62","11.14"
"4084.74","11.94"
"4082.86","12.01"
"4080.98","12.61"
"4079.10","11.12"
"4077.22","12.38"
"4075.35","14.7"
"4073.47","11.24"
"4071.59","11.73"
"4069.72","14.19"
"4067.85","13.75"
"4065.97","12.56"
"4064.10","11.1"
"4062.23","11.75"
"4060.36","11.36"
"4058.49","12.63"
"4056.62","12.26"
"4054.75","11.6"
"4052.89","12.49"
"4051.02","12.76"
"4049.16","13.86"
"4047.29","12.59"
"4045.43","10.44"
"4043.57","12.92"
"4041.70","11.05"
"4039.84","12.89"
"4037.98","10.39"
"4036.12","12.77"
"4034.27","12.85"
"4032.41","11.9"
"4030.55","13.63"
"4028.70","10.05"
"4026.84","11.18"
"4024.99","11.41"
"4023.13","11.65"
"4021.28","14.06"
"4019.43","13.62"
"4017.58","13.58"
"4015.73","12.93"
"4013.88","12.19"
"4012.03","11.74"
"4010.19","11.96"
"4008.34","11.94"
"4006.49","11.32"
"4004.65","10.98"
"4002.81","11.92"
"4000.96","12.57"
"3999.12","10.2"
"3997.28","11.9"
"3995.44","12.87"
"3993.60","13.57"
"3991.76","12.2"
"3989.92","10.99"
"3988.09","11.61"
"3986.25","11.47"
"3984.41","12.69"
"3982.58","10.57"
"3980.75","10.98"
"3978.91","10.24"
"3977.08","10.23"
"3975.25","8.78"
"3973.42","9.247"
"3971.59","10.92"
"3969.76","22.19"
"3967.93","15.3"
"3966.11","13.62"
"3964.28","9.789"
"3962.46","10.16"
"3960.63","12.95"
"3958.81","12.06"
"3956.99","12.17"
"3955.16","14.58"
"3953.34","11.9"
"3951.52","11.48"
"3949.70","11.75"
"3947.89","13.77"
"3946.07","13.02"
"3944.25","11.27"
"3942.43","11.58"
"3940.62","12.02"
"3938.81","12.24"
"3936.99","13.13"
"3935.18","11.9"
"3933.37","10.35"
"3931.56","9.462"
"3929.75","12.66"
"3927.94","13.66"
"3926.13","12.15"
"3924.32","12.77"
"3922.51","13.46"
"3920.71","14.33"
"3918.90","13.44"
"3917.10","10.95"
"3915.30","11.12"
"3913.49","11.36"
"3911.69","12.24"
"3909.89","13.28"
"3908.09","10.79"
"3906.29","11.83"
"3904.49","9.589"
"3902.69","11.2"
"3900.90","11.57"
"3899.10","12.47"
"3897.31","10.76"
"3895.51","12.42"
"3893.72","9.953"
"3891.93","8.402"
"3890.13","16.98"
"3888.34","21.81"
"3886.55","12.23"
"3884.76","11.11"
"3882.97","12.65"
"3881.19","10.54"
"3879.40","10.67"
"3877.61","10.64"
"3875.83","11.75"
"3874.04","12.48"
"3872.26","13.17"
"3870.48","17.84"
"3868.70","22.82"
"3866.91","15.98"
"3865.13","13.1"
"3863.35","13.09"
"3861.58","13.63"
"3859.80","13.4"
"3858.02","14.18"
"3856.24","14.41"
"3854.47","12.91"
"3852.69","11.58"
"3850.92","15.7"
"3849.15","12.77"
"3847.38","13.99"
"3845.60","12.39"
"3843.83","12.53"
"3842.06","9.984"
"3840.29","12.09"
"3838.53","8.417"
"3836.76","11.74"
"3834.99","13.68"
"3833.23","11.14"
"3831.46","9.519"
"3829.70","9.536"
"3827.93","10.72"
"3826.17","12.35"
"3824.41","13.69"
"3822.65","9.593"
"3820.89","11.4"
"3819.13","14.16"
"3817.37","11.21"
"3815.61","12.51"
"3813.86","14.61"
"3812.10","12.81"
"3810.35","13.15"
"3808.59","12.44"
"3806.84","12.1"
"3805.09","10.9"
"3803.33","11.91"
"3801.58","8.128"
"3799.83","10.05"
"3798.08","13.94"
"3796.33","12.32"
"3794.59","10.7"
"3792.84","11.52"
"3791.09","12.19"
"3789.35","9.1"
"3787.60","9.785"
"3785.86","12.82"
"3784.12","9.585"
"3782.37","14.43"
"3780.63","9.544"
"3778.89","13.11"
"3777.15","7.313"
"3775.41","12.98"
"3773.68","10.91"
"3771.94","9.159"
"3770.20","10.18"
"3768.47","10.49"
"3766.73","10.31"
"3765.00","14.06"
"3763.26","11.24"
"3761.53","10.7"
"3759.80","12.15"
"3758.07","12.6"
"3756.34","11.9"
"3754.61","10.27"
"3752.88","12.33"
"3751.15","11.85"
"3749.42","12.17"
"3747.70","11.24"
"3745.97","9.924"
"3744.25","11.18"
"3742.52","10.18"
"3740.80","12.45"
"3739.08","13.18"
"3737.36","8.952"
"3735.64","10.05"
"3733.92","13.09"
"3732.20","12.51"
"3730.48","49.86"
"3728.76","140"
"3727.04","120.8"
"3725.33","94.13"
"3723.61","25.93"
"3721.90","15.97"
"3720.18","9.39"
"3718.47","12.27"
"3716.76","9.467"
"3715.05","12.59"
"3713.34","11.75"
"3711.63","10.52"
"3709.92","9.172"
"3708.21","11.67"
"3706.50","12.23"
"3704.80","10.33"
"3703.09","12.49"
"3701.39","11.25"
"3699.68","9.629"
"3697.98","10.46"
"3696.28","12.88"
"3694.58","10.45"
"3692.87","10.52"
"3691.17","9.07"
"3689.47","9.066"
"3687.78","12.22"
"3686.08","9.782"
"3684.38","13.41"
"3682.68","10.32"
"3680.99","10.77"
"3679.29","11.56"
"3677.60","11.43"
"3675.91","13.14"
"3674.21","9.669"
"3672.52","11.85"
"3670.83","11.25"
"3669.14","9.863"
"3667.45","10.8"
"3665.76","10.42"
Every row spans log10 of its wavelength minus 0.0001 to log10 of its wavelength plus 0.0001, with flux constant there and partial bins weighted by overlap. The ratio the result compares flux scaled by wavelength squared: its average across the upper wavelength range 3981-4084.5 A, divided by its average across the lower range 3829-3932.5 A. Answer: 1.04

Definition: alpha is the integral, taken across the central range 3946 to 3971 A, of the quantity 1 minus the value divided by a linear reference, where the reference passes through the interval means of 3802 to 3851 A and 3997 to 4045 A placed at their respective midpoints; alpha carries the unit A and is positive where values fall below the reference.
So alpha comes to -2.4 A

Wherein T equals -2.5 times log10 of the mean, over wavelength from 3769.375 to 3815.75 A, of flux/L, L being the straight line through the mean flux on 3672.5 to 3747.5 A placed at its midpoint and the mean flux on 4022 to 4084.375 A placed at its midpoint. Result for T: 0.49 mag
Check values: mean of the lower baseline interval 19.8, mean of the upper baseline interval 12.2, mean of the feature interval 11.4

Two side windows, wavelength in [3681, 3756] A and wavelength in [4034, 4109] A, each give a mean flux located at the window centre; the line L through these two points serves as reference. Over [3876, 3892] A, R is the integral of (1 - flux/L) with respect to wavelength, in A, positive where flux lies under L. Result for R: 3.3 A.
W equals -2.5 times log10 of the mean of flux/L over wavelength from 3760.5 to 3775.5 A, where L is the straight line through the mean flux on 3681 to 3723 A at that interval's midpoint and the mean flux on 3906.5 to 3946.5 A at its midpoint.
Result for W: 0.04 mag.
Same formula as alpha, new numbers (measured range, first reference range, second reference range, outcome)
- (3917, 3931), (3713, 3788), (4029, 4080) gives 2.36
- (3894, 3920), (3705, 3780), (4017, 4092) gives 6.92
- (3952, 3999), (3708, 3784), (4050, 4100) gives 7.61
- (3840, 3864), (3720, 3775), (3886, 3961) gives 5.18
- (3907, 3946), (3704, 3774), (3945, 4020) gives 5.37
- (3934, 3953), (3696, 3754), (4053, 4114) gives 4.88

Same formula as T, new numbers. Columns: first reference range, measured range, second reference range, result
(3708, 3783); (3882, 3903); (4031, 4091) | 0.28 mag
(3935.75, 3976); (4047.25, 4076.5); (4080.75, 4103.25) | 0.05 mag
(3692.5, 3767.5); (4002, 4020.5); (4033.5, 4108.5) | 0.14 mag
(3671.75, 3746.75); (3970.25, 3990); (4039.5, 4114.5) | 0.30 mag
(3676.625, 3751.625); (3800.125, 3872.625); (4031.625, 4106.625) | 0.33 mag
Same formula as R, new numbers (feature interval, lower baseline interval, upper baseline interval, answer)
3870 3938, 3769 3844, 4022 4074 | -3.37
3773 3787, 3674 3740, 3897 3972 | 5.30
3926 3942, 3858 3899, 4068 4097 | 1.36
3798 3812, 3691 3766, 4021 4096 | 5.11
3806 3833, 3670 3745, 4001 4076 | 8.28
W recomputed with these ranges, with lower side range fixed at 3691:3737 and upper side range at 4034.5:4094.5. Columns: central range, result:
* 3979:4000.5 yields 0.27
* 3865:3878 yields 0.28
